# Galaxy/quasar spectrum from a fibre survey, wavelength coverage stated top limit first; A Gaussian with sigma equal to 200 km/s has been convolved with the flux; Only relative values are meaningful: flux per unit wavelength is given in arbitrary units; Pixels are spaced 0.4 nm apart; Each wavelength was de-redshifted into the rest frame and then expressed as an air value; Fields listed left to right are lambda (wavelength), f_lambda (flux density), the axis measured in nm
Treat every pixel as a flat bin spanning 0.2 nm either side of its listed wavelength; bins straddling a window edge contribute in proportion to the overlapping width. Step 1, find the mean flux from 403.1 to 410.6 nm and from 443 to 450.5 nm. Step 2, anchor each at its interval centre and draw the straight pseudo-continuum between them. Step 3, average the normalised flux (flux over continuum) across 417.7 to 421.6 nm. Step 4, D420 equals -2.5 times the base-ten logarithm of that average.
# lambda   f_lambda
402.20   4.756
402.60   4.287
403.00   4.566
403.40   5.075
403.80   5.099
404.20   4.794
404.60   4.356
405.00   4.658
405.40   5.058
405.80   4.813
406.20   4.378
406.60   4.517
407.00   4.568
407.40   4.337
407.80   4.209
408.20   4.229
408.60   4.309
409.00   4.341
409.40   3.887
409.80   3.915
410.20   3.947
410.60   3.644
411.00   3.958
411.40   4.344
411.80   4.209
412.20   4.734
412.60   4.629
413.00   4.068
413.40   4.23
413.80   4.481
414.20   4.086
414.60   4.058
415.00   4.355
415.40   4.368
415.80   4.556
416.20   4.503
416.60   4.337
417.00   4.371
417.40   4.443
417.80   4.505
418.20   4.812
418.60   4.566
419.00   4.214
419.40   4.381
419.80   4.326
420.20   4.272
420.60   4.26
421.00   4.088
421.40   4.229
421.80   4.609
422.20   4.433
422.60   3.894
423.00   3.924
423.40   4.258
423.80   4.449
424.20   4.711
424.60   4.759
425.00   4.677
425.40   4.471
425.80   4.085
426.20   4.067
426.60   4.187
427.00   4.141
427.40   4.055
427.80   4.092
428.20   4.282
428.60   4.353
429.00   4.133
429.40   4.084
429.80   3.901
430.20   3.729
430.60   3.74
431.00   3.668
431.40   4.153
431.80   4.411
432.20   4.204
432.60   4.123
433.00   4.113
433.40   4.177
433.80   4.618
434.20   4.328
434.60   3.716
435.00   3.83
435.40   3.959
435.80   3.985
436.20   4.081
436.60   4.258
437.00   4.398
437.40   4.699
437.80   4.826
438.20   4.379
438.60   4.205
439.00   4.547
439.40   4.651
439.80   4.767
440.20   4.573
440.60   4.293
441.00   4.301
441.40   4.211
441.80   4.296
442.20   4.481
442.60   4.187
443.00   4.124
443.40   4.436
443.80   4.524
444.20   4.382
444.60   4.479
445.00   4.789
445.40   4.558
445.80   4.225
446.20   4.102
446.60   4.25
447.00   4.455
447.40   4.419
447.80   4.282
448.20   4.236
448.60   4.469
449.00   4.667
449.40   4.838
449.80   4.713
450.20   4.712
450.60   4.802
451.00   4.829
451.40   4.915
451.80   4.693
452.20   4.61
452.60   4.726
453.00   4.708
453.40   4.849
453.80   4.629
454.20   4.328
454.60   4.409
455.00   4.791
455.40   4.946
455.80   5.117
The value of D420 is 0.02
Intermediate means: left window 4.45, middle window 4.36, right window 4.47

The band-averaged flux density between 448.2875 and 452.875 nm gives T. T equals 4.71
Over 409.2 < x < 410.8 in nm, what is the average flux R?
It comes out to 3.85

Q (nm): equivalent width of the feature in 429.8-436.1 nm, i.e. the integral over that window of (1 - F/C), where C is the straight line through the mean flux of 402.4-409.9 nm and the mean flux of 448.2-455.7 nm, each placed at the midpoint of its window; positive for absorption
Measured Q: 0.78 nm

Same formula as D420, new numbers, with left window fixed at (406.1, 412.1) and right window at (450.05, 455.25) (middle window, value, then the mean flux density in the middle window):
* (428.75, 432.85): 0.11 mag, 4.02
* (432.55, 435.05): 0.08 mag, 4.15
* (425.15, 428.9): 0.05 mag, 4.2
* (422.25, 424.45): 0.02 mag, 4.27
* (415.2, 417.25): -0.04 mag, 4.43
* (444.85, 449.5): 0.05 mag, 4.43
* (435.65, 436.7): 0.10 mag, 4.1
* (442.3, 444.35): 0.06 mag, 4.34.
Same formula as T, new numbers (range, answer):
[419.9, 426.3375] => 4.33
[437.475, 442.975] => 4.44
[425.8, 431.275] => 4.04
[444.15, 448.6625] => 4.38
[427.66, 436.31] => 4.08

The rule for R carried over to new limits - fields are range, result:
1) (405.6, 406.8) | 4.57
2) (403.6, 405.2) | 4.73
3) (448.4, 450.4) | 4.68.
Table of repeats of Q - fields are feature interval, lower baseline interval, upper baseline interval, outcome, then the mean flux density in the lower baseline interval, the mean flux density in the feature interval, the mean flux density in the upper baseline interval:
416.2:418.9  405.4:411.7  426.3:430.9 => -0.21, 4.25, 4.49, 4.05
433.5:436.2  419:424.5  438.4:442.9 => 0.18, 4.3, 4.08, 4.4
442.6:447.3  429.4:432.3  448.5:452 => 0.15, 3.97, 4.38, 4.75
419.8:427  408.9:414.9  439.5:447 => -0.10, 4.17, 4.31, 4.39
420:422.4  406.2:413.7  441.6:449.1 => -0.02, 4.23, 4.32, 4.38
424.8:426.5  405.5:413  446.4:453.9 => 0.04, 4.28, 4.32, 4.62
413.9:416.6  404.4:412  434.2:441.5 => -0.02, 4.3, 4.33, 4.32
